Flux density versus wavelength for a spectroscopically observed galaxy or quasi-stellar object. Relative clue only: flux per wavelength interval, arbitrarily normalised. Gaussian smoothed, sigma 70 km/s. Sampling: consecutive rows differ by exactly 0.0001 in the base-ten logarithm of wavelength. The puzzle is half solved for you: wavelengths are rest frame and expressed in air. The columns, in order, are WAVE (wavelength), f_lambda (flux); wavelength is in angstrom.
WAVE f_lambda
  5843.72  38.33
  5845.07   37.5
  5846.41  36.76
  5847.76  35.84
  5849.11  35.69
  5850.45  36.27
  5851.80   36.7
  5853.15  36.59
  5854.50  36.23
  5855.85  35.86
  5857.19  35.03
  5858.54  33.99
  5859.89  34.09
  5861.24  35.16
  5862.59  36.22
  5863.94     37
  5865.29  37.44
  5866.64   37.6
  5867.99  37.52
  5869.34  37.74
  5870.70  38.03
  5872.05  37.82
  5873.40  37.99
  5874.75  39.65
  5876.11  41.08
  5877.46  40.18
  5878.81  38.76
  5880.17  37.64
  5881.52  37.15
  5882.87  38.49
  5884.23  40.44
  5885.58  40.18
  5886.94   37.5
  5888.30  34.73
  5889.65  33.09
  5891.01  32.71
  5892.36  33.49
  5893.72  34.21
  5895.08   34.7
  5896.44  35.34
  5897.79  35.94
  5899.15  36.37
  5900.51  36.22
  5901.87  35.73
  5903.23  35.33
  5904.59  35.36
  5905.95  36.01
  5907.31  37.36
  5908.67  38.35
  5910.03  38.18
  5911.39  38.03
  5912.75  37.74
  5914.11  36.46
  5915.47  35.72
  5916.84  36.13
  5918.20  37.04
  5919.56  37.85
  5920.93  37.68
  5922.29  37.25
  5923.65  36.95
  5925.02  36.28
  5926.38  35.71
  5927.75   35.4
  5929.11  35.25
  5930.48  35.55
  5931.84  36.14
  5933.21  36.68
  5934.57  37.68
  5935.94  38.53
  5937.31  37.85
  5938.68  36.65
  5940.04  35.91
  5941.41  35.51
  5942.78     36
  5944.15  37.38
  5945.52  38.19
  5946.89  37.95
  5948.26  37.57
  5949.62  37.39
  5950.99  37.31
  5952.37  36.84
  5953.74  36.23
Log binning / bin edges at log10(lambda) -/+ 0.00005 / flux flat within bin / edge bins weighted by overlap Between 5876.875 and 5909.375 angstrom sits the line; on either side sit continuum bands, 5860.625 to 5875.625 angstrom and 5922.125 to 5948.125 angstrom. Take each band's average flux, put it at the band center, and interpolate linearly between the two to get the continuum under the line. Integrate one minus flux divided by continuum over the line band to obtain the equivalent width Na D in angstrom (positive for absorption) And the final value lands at 0.6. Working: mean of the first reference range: 37.5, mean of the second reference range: 36.7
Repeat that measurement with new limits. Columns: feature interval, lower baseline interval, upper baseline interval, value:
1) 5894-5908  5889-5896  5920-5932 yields -0.59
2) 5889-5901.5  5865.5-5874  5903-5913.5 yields 0.88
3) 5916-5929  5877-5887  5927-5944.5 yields 0.15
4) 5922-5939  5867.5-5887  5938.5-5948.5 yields 0.29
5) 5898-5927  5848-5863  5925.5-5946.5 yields -0.35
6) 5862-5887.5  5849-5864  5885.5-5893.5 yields -2.27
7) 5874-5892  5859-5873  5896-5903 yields -0.67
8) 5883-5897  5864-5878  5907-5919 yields 0.79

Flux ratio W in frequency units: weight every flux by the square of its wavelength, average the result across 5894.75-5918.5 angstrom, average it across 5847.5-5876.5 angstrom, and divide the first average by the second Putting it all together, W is 1.01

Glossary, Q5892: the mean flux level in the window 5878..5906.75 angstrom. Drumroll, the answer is 36.2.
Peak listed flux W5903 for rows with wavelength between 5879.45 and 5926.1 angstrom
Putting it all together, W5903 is 40.44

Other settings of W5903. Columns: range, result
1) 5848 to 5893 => 41.08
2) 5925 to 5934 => 36.68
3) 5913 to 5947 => 38.53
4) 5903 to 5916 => 38.35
